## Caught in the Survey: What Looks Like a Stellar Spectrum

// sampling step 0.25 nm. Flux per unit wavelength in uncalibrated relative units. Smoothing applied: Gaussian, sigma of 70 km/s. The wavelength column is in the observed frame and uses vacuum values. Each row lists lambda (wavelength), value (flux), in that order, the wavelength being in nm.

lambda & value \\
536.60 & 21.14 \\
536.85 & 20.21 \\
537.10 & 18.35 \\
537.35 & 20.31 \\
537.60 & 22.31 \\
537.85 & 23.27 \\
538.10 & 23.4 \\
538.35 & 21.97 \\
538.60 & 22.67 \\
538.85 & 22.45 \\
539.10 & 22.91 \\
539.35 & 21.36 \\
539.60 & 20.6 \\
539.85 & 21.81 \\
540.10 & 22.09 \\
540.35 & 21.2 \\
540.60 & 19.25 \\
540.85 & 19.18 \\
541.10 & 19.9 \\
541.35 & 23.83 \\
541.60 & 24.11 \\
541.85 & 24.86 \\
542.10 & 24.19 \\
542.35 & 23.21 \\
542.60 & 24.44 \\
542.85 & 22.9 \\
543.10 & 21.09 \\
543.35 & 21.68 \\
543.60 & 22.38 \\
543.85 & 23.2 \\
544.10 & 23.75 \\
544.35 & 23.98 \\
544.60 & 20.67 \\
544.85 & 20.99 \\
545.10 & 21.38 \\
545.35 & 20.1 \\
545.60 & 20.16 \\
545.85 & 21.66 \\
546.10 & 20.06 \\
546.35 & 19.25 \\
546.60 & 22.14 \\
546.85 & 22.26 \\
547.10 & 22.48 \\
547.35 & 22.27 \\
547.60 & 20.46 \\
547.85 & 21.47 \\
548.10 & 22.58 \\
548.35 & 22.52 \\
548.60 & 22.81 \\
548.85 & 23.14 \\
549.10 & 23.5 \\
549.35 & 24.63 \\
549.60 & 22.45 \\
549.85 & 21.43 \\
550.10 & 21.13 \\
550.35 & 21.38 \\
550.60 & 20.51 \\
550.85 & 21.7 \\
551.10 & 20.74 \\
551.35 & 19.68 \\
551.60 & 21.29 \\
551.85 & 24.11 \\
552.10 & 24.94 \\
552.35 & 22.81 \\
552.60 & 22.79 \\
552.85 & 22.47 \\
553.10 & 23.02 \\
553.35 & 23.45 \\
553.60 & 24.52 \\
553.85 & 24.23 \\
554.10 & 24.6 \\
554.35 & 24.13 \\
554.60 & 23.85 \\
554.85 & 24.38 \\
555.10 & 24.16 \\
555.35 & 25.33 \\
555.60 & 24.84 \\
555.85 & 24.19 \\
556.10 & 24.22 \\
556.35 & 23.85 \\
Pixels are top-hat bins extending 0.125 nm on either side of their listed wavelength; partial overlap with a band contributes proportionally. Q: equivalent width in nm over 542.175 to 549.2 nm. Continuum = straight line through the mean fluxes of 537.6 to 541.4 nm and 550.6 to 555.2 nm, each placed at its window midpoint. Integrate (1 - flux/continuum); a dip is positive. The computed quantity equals 0.10 nm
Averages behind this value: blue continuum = 21.7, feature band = 22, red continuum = 23.1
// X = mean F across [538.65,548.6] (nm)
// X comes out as 21.9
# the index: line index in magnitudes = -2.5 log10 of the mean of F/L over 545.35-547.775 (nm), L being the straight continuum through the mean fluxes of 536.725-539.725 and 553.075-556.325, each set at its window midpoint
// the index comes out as 0.09 mag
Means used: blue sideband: 21.7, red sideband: 24.3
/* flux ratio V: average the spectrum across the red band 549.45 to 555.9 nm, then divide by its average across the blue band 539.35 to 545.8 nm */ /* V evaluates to 1.0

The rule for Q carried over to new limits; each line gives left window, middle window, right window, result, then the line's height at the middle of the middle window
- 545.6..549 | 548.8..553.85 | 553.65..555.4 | 0.145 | 23.2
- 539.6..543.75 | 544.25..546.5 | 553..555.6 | 0.187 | 22.8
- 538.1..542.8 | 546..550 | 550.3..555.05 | 0.101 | 22.7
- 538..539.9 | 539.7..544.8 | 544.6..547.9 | -0.162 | 21.7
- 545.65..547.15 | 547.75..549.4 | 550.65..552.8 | -0.098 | 21.6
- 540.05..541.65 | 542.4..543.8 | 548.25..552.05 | -0.075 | 21.4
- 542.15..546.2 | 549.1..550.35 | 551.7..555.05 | 0.036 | 23.1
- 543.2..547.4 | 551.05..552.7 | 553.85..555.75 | 0.083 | 23.6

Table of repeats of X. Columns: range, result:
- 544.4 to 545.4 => 21.1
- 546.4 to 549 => 22.1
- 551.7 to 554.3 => 23.7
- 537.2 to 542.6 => 22.2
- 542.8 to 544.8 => 22.4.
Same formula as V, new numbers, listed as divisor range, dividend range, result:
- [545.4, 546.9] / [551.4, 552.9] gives 1.10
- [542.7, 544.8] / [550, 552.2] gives 0.97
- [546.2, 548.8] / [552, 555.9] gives 1.10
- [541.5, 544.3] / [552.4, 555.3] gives 1.02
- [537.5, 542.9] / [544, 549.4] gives 0.98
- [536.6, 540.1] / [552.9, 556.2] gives 1.12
